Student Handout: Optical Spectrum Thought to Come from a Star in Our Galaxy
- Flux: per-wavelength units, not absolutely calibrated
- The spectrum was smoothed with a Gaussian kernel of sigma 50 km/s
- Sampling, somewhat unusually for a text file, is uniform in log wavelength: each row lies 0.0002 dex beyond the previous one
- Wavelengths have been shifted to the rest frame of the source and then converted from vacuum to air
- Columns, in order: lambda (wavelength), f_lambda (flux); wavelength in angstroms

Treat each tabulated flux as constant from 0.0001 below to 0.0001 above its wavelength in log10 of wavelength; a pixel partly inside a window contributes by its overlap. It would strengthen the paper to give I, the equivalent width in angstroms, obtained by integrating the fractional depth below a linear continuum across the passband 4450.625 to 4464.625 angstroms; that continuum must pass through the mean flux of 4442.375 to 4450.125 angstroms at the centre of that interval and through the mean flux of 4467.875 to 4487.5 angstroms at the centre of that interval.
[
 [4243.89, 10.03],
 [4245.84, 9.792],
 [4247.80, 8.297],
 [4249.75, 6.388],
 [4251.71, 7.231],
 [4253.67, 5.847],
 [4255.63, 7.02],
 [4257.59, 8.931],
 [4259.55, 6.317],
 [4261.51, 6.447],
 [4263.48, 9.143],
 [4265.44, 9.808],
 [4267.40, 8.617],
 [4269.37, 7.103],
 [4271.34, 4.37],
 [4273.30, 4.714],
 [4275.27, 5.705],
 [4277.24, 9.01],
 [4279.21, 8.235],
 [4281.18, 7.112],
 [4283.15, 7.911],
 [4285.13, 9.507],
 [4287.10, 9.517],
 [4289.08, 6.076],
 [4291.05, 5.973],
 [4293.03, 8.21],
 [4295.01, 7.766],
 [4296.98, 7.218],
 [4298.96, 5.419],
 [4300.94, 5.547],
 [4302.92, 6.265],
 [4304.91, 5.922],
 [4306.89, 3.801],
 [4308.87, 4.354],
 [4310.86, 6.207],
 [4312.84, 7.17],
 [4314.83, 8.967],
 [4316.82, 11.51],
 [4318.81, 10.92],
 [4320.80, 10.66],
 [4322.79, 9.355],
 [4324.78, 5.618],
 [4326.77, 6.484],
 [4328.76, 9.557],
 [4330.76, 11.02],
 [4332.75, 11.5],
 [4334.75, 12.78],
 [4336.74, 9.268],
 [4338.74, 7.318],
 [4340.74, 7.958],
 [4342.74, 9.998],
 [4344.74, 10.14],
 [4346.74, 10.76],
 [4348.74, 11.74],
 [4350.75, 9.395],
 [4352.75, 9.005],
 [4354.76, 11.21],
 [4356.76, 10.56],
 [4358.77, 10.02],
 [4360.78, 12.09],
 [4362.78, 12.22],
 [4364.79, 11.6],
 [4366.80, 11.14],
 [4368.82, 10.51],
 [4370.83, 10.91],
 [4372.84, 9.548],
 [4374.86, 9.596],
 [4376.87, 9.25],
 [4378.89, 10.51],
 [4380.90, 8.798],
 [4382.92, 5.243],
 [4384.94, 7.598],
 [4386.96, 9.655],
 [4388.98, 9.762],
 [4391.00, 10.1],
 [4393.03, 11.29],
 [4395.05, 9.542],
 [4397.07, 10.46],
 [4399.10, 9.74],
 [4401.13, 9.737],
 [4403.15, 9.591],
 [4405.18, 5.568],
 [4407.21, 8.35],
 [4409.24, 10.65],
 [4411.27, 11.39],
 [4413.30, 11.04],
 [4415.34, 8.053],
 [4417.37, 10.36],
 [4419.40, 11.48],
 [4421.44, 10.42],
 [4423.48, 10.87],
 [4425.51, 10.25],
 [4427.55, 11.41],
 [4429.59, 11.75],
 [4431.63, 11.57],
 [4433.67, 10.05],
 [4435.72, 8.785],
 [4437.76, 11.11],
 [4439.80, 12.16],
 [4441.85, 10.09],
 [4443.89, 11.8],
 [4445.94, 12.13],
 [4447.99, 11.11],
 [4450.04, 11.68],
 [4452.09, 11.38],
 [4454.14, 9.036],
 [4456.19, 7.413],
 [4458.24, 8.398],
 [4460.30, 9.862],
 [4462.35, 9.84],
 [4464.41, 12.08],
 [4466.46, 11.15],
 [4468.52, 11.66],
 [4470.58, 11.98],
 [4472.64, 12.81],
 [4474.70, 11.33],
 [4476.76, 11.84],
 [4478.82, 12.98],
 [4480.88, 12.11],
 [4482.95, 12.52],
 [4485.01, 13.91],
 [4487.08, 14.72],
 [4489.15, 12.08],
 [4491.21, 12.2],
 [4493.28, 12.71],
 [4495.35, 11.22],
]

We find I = 2.7 angstroms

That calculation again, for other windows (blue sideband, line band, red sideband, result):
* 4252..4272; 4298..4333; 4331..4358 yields 5.77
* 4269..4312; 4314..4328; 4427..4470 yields -3.19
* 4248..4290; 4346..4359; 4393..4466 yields -2.19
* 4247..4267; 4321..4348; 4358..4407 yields -1.54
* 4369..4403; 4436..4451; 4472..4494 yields 0.09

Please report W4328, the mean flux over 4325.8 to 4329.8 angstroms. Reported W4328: 8.05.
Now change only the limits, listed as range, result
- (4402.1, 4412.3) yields 9.12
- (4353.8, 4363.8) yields 11.2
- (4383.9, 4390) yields 8.99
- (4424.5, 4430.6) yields 11.1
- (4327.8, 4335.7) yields 11.2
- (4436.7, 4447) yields 11.4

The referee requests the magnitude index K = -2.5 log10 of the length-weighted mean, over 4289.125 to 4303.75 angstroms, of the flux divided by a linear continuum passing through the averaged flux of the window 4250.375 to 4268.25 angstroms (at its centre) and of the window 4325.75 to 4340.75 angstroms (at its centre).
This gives 0.29 mag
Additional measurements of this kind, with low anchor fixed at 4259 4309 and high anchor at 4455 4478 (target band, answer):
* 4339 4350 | -0.20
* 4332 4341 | -0.22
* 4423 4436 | -0.08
